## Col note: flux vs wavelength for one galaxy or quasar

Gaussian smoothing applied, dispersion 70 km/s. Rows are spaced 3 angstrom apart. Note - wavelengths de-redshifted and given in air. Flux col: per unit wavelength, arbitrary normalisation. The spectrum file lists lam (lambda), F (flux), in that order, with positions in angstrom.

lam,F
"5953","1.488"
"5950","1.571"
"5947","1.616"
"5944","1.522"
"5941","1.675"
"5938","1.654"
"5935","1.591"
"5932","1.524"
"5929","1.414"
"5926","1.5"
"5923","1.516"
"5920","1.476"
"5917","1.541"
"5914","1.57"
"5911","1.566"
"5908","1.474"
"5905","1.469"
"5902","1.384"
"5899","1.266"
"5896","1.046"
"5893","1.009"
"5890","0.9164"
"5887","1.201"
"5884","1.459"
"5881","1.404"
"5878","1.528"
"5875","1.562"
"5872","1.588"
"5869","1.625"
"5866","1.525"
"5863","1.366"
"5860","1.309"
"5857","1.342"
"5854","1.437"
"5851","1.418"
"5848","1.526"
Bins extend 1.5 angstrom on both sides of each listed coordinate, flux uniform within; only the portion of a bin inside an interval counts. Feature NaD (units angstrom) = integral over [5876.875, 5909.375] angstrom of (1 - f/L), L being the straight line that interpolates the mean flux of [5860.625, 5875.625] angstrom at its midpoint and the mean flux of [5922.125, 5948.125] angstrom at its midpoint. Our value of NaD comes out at 5.29 angstrom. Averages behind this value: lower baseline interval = 1.52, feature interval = 1.28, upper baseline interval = 1.56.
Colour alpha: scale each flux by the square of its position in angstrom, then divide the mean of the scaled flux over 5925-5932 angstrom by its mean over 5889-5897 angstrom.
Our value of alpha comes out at 1.5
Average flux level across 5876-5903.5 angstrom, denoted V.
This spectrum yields 1.25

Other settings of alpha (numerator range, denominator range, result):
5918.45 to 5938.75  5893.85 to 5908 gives 1.18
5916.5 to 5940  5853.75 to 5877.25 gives 1.06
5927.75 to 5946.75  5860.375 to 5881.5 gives 1.06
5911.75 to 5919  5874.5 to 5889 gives 1.12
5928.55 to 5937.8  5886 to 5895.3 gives 1.51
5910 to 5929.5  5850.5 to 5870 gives 1.08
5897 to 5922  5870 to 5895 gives 1.11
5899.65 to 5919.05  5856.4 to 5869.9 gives 1.06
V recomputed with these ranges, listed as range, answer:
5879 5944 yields 1.42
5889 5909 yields 1.22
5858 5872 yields 1.47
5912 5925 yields 1.53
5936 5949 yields 1.61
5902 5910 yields 1.46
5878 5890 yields 1.32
